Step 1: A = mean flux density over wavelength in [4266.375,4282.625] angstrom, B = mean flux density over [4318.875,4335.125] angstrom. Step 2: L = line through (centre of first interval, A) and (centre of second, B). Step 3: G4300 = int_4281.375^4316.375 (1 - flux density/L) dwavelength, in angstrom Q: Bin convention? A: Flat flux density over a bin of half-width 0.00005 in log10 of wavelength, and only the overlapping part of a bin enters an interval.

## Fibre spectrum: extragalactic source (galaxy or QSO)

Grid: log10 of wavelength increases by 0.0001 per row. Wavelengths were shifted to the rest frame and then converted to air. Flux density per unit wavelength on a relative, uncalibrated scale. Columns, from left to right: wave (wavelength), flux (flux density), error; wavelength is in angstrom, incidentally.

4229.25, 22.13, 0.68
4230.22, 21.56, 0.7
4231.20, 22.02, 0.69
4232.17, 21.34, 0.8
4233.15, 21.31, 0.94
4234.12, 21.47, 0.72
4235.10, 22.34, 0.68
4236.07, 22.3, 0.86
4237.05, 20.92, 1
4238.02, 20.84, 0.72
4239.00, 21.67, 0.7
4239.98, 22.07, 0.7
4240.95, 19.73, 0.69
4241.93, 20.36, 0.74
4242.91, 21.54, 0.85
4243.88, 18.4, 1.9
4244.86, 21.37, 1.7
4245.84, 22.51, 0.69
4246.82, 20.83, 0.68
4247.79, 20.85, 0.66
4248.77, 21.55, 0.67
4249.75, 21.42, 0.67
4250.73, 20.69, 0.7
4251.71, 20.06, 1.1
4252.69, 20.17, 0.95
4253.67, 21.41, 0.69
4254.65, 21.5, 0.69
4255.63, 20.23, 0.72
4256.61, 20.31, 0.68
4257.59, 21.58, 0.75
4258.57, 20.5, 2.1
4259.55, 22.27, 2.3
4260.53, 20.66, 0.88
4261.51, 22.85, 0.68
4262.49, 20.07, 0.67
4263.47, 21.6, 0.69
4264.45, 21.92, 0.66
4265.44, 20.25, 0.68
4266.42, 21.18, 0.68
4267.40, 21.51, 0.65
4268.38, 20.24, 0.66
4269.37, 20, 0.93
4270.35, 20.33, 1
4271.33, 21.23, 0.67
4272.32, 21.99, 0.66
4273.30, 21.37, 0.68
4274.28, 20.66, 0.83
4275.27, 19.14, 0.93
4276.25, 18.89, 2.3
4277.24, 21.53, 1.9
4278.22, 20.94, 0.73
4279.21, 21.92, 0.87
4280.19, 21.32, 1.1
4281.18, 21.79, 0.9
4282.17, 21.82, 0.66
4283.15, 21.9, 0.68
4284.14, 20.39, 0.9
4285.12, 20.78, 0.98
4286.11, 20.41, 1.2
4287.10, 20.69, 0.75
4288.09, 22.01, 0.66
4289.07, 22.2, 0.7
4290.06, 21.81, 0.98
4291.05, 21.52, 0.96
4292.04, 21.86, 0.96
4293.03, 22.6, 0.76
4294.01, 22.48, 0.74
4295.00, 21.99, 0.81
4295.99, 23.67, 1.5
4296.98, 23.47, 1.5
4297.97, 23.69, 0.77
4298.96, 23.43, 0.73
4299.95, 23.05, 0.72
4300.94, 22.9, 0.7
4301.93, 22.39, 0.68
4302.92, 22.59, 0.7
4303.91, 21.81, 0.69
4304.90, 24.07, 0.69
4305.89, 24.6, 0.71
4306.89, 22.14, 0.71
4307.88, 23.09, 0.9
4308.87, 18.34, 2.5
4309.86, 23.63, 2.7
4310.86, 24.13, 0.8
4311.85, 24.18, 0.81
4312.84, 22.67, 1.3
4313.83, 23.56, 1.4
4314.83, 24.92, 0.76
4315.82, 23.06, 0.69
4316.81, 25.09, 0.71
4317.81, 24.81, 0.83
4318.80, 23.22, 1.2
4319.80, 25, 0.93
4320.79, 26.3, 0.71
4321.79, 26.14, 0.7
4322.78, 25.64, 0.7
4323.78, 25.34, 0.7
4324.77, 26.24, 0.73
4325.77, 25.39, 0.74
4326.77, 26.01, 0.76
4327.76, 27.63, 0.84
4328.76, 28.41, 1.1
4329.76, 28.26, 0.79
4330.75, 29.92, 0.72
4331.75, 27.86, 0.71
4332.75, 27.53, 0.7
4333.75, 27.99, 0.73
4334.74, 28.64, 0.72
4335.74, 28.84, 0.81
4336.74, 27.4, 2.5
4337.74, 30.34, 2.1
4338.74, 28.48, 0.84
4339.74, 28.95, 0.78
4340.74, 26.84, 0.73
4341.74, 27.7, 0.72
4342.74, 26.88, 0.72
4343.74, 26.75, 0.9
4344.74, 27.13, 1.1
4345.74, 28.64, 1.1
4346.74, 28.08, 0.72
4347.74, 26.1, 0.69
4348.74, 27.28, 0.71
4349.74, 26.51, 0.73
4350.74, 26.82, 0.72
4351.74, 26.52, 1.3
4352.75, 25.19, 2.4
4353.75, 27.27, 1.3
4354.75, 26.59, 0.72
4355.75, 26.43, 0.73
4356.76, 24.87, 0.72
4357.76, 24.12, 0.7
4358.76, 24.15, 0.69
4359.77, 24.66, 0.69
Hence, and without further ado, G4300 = 1.7 angstrom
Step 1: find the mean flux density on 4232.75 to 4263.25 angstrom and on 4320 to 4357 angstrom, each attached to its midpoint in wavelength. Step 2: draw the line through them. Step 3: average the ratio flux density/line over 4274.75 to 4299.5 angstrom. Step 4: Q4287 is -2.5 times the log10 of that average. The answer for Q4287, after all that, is 0.10 mag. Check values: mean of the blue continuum 21.1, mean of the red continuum 27.2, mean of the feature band 21.7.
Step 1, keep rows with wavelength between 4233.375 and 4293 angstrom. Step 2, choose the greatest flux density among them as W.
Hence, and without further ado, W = 22.85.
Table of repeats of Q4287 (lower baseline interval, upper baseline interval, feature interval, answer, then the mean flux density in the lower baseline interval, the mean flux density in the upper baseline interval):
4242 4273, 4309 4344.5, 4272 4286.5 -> 0.083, 21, 26.3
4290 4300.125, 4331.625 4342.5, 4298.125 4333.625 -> 0.033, 22.7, 28.2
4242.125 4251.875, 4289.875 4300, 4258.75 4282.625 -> 0.038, 20.9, 22.7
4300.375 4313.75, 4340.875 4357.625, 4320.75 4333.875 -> -0.097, 22.8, 26.7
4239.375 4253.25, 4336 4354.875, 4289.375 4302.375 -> 0.066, 20.8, 27.4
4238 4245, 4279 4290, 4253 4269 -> -0.005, 20.7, 21.4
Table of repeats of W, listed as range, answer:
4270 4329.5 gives 28.41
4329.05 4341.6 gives 30.34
